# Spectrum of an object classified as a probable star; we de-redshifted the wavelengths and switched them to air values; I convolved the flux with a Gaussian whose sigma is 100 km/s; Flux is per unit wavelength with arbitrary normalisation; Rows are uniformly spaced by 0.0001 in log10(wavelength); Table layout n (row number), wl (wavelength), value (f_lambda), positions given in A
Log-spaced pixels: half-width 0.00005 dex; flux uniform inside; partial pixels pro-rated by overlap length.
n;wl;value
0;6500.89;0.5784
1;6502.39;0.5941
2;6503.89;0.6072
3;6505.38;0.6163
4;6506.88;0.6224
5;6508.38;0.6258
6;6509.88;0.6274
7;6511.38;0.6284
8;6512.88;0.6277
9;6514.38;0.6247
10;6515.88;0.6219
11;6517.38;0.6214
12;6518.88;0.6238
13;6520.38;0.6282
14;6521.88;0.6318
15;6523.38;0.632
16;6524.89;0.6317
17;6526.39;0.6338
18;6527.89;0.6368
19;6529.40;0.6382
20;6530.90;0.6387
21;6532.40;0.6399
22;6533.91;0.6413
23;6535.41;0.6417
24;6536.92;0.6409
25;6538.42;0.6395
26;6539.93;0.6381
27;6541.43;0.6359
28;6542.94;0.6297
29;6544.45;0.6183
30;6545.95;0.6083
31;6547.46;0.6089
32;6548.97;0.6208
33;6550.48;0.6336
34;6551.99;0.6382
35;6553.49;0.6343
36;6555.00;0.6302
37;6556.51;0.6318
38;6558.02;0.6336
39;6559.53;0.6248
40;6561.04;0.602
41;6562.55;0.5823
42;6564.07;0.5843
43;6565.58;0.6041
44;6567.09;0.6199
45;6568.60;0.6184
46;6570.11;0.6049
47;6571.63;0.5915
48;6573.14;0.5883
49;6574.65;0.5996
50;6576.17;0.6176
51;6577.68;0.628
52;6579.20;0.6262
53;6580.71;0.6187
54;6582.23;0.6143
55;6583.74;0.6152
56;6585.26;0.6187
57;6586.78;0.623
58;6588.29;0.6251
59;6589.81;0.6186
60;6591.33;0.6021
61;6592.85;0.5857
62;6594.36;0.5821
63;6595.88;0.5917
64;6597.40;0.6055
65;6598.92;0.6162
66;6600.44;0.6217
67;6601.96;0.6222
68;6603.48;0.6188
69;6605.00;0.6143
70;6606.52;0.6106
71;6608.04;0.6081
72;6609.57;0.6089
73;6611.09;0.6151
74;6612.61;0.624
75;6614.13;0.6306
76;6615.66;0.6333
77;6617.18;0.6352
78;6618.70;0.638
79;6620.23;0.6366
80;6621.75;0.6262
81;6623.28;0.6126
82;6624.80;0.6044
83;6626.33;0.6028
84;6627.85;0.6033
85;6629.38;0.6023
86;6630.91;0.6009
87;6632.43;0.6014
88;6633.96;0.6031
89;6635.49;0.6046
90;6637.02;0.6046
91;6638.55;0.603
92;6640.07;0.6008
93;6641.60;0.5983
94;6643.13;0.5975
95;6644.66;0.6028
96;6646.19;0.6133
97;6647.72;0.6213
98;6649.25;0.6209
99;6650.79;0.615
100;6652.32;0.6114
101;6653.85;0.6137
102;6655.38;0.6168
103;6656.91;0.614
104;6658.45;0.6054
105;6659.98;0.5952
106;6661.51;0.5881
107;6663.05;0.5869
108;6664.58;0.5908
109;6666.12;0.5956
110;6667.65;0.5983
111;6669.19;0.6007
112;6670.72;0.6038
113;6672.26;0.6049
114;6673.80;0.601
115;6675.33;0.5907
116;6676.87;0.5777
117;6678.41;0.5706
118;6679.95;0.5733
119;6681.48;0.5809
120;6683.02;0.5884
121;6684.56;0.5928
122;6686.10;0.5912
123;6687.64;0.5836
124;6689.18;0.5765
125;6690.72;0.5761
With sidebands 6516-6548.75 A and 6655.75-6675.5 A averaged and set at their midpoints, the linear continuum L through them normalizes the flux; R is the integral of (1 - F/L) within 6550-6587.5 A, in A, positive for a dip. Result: 0.42 A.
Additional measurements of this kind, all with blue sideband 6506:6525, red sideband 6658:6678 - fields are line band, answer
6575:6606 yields -0.1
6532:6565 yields -0.3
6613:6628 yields -0.5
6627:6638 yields 0.0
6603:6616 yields -0.2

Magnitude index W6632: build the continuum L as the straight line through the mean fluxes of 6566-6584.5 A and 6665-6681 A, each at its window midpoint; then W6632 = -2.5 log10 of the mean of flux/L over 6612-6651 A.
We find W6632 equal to -0.02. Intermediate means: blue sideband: 0.612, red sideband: 0.592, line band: 0.613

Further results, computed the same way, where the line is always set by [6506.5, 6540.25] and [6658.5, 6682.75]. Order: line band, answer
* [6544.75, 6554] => 0.00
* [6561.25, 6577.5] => 0.03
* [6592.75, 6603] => 0.01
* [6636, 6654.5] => -0.02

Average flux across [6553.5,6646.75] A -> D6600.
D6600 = 0.612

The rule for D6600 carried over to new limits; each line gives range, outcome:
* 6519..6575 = 0.623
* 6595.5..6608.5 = 0.613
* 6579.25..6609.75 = 0.611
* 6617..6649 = 0.61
